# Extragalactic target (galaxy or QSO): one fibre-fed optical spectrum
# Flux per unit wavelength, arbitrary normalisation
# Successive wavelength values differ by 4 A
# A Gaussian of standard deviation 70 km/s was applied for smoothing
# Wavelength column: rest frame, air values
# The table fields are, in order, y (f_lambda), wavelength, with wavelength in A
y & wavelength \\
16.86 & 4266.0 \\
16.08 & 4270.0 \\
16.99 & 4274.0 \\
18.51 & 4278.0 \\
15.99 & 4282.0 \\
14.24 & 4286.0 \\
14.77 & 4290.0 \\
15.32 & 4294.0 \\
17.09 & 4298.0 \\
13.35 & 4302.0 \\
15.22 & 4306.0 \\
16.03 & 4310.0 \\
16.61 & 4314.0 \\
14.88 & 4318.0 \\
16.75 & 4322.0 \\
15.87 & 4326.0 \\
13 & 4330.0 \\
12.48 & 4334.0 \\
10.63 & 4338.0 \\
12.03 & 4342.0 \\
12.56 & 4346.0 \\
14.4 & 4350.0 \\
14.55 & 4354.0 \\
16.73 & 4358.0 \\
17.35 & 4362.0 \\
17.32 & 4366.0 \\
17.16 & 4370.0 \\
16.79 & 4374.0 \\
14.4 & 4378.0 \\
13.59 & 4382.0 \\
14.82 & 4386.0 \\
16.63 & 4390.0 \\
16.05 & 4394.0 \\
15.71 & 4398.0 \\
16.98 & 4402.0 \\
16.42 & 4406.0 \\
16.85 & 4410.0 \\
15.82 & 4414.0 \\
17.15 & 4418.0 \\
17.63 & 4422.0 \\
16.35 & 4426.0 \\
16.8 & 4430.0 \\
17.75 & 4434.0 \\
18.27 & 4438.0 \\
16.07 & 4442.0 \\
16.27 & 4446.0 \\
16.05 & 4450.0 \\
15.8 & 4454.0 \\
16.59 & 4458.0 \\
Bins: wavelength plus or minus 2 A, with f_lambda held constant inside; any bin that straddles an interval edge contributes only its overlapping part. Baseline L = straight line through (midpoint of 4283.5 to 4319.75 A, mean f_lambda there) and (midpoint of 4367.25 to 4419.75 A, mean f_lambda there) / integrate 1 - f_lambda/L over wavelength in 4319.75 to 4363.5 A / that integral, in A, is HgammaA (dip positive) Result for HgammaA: 4.0 A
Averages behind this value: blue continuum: 15.3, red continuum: 16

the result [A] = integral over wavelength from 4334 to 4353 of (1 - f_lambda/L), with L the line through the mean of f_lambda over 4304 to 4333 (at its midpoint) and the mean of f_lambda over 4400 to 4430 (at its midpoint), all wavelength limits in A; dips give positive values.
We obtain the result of 3.9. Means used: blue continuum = 15.4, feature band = 12.5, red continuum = 16.7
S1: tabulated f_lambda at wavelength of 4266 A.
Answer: 16.86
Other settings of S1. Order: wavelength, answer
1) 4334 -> 12.48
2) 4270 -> 16.08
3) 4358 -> 16.73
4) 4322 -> 16.75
